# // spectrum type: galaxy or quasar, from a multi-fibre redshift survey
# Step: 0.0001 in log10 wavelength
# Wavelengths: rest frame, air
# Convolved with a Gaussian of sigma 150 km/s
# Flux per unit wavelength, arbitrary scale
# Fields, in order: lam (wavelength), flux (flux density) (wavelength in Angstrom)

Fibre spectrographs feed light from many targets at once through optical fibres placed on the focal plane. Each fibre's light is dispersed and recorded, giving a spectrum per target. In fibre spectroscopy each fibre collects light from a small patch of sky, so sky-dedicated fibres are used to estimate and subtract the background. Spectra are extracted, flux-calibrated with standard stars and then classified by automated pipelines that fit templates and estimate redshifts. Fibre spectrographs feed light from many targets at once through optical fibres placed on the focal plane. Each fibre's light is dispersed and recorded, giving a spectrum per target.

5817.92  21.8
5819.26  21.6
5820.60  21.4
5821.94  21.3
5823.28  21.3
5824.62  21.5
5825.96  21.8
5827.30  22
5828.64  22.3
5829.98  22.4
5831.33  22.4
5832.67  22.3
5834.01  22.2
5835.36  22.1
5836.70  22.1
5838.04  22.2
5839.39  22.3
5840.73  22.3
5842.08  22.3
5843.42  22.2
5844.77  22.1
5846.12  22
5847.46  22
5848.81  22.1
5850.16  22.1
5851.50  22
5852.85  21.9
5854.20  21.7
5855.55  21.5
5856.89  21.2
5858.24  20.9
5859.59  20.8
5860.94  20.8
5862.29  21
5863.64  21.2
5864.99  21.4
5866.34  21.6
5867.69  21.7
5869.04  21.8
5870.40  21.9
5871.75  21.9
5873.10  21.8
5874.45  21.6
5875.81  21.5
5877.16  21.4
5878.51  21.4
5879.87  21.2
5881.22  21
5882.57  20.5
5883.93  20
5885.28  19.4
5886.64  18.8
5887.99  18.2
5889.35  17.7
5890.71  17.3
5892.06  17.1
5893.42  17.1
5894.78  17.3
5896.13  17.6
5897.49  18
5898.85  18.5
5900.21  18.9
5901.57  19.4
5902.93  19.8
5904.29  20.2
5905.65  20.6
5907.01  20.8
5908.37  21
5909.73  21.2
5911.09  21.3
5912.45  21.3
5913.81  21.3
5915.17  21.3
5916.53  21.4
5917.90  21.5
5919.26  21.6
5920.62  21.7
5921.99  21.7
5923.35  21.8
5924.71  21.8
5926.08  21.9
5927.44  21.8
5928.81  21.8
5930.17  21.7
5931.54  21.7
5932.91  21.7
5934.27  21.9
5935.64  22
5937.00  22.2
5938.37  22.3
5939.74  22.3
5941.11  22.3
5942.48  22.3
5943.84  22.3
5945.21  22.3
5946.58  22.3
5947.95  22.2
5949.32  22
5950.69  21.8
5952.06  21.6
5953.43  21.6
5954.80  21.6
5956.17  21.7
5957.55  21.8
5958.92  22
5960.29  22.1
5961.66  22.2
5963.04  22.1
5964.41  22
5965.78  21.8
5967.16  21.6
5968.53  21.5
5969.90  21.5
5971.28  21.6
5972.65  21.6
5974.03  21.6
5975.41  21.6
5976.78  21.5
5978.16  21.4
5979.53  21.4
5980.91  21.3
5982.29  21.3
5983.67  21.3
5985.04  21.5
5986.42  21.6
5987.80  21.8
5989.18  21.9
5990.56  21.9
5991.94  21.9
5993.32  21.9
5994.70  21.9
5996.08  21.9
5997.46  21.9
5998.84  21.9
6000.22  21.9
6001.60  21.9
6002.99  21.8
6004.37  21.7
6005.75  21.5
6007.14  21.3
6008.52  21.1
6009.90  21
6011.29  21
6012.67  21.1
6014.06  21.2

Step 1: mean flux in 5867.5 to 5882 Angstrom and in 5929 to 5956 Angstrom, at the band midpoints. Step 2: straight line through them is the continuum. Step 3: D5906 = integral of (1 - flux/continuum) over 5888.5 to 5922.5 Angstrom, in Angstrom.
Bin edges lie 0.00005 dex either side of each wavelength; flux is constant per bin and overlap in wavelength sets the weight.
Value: 3.0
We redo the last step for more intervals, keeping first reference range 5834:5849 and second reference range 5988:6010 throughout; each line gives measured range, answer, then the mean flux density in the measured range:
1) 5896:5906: 1.3 Angstrom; 19.1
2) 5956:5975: 0.0 Angstrom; 21.8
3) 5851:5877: 0.7 Angstrom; 21.5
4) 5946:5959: 0.0 Angstrom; 21.8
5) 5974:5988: 0.2 Angstrom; 21.5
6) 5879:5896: 2.5 Angstrom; 18.8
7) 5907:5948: 0.3 Angstrom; 21.8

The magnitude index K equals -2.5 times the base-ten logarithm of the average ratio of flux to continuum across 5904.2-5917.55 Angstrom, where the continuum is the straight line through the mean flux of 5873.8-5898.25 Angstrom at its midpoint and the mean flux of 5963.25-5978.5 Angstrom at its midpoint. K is -0.059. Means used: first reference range 19.3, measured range 21.1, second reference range 21.6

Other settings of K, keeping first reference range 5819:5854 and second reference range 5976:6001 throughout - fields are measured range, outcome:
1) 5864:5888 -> 0.045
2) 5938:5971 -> -0.010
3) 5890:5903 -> 0.211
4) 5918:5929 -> 0.004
